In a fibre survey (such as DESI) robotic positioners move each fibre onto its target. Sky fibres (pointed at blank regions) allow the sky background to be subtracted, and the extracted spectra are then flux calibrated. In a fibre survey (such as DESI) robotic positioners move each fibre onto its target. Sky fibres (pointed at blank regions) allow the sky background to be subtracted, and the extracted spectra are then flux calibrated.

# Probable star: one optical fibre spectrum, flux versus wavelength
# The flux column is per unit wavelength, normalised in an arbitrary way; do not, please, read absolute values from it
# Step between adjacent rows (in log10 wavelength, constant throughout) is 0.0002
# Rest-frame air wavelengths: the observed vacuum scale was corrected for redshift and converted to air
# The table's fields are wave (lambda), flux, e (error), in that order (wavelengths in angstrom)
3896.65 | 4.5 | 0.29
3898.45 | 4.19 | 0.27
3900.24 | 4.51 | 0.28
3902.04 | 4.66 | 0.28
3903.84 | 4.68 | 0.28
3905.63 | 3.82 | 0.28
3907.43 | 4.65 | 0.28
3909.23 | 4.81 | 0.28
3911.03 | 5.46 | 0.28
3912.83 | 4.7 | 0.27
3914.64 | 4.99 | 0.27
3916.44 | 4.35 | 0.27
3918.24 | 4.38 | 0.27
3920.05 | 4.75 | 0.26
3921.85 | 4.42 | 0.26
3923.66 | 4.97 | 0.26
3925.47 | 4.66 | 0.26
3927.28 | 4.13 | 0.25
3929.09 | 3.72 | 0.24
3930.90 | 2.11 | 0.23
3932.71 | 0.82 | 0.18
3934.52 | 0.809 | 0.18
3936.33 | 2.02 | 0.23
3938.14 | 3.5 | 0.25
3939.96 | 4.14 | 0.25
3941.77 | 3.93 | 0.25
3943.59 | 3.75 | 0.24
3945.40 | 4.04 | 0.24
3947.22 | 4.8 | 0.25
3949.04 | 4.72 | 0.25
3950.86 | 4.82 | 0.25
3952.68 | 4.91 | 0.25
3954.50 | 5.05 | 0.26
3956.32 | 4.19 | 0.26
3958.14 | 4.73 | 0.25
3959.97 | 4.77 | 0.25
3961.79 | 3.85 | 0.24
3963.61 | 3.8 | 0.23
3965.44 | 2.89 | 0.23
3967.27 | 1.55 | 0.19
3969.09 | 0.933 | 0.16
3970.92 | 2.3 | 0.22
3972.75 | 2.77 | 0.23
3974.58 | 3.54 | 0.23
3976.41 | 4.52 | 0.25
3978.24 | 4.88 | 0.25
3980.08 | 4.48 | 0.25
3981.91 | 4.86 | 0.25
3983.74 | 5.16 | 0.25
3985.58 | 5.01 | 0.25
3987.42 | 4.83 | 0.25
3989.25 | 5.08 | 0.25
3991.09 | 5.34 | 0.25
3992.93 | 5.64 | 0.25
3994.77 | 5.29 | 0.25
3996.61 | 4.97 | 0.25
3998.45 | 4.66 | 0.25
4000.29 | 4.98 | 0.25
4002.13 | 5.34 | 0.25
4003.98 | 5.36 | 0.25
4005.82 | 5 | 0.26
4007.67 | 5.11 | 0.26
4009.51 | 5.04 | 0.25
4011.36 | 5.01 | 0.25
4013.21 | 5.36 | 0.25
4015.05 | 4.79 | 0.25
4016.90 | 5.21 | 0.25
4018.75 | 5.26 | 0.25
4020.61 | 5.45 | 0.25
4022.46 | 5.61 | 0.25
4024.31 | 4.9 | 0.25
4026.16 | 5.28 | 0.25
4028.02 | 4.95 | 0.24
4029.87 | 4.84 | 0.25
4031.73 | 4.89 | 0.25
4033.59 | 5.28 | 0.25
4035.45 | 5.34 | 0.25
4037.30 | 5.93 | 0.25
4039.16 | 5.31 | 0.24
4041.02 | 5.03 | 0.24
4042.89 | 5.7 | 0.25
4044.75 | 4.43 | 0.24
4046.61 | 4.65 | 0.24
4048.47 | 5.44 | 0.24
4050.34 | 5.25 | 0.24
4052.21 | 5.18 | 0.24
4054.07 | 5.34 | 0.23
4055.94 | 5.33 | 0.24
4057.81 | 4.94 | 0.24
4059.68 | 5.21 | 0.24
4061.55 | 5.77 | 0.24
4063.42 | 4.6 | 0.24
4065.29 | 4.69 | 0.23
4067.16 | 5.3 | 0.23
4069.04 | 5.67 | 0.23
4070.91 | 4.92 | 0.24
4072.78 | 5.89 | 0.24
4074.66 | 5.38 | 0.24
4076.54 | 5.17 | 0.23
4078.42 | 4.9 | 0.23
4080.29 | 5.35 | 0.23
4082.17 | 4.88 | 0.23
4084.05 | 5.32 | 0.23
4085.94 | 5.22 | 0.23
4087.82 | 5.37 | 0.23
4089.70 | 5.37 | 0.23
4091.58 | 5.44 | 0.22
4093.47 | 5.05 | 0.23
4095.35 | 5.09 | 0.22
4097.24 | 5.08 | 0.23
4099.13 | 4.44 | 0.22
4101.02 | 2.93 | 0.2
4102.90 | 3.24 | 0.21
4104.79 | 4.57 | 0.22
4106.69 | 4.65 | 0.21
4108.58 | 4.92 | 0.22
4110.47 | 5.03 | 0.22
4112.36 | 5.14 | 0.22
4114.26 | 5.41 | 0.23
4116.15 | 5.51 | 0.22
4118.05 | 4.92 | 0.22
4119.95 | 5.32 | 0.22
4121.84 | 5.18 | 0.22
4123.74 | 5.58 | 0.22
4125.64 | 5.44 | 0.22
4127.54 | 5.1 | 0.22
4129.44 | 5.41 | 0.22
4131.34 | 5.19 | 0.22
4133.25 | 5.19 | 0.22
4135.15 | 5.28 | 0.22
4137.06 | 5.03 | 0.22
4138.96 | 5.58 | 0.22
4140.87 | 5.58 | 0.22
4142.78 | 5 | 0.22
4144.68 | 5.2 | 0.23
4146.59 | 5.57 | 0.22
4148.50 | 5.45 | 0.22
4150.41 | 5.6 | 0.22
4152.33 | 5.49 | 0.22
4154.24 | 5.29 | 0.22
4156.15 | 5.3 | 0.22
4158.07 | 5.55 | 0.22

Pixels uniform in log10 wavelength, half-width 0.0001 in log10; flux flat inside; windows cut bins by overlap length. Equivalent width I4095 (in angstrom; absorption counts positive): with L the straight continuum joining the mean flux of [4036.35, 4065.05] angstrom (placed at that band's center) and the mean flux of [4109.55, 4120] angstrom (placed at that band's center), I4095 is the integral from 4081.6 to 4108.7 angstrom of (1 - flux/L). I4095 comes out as 2.3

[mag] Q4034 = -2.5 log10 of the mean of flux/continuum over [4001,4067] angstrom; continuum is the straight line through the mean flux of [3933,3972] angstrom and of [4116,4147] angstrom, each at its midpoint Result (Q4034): -0.19 mag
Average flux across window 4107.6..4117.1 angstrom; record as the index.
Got 5.2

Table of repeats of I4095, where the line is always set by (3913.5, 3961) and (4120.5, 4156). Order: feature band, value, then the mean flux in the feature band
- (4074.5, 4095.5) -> -0.96 angstrom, 5.21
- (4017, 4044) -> -3.79 angstrom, 5.26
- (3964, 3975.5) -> 4.94 angstrom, 2.4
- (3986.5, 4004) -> -3.05 angstrom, 5.14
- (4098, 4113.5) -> 2.24 angstrom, 4.39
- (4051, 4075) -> -2.04 angstrom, 5.24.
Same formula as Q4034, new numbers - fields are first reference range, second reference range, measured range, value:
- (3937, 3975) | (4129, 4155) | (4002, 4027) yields -0.22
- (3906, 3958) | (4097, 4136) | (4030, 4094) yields -0.12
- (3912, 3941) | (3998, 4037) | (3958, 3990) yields 0.15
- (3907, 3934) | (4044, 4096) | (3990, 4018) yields -0.09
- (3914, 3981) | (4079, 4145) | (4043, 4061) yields -0.12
